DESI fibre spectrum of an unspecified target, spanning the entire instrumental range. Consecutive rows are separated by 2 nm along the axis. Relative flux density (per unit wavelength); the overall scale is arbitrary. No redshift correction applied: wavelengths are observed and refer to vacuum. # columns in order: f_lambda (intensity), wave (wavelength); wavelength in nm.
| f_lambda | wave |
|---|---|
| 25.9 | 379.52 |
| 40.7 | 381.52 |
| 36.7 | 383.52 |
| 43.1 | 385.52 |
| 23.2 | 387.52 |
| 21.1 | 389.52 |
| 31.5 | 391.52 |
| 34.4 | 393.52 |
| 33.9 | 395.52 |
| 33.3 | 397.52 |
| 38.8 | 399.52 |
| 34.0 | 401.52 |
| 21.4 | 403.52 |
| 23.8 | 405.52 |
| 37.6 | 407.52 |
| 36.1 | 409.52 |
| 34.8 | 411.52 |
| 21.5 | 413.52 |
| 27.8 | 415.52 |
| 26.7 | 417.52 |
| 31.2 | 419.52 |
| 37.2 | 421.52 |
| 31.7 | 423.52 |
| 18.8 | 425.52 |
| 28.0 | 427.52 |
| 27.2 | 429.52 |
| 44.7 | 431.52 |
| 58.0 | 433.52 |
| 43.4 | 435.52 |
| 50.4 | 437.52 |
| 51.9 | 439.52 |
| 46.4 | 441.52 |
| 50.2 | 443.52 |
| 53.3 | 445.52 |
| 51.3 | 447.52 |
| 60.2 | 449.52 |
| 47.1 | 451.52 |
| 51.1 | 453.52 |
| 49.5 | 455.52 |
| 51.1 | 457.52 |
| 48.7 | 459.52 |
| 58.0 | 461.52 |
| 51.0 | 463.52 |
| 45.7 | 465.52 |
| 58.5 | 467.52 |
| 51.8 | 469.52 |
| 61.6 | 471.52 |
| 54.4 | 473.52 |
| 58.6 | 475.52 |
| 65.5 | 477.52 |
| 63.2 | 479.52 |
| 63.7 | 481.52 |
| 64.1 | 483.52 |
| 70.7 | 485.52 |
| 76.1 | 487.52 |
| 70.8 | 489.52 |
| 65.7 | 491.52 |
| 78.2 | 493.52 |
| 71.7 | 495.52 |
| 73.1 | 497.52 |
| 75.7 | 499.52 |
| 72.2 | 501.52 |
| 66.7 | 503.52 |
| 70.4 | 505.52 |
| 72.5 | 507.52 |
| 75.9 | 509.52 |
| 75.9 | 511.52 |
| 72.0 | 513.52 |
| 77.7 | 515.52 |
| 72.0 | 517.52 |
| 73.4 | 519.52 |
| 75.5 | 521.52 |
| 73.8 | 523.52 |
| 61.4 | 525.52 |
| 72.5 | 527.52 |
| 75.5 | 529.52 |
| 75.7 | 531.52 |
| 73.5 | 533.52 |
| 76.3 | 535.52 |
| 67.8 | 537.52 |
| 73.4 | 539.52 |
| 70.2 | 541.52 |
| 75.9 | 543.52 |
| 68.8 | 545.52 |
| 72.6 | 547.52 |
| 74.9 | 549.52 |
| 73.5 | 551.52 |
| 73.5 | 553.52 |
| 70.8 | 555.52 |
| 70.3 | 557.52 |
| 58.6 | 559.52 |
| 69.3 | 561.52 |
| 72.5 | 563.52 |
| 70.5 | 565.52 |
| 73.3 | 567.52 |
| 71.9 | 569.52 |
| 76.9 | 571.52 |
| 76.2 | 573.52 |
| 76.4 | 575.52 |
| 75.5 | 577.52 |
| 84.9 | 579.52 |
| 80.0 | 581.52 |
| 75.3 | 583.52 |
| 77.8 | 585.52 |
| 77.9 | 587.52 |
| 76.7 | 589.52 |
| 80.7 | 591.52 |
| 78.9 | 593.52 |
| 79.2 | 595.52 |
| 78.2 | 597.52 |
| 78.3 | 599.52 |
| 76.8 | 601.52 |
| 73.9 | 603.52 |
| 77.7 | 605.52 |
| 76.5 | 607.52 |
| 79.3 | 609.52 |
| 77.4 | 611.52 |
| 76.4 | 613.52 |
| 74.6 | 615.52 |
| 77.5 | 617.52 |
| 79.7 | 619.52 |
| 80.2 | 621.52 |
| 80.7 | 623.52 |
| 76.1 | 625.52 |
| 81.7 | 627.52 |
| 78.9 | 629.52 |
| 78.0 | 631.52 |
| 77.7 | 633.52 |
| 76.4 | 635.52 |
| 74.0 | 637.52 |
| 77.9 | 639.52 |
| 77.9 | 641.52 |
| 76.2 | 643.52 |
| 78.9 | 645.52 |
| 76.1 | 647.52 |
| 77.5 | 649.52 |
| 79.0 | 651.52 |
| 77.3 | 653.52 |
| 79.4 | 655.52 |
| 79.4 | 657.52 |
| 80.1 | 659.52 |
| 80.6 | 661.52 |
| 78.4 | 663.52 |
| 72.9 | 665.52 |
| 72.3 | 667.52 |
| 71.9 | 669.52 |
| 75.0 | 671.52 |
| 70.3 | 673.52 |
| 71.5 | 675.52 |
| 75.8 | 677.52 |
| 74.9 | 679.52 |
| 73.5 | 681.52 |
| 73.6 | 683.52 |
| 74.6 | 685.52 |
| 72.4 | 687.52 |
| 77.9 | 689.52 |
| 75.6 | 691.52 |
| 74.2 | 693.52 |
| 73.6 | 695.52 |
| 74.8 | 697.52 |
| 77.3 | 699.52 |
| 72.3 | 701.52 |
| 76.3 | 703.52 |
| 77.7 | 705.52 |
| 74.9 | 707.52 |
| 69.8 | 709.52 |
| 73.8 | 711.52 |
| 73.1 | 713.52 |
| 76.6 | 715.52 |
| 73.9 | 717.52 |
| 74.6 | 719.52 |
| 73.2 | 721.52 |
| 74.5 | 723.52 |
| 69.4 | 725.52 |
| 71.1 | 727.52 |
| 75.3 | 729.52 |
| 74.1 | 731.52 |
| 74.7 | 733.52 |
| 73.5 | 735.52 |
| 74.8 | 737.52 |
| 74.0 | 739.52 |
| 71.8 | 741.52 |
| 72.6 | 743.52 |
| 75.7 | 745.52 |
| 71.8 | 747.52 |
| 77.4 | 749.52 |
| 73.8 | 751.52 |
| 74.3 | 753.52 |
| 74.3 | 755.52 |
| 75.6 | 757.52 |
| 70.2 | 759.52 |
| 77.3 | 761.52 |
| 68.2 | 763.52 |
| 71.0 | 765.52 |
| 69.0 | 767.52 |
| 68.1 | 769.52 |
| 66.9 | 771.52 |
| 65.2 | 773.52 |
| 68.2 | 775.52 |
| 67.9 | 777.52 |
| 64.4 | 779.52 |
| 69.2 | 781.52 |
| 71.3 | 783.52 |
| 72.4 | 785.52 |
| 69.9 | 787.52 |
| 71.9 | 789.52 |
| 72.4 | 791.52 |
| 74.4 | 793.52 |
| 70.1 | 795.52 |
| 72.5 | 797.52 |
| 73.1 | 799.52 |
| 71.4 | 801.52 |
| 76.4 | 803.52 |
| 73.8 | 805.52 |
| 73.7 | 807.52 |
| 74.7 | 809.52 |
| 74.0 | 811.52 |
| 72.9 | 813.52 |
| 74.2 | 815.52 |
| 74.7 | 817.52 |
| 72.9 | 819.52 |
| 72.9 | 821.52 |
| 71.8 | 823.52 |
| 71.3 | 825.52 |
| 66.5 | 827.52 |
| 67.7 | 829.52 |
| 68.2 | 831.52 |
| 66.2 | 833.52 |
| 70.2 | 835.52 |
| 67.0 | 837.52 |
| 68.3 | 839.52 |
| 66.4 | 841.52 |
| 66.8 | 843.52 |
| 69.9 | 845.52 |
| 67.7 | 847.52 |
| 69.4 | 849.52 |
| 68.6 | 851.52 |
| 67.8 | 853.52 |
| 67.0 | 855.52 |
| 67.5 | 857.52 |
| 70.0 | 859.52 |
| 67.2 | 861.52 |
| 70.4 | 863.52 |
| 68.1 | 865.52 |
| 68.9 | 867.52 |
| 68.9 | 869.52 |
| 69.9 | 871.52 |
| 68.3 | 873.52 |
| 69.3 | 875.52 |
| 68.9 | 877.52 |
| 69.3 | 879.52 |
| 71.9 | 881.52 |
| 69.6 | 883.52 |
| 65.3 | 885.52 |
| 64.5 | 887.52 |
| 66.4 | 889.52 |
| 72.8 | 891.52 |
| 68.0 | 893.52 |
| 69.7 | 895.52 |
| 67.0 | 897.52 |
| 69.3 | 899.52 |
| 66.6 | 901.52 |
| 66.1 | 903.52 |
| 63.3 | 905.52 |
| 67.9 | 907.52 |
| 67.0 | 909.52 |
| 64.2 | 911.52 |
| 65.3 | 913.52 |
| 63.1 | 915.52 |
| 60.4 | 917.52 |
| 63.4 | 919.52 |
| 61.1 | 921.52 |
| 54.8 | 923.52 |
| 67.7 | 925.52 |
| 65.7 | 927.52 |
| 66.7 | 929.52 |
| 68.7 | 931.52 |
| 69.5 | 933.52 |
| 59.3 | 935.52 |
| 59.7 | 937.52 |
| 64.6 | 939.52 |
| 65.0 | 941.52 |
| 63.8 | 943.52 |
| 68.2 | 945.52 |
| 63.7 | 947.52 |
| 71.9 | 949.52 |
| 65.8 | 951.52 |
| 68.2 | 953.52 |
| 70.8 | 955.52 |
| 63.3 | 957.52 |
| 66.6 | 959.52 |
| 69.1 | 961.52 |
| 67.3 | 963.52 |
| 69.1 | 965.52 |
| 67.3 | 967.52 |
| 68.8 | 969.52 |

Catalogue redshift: 0.08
